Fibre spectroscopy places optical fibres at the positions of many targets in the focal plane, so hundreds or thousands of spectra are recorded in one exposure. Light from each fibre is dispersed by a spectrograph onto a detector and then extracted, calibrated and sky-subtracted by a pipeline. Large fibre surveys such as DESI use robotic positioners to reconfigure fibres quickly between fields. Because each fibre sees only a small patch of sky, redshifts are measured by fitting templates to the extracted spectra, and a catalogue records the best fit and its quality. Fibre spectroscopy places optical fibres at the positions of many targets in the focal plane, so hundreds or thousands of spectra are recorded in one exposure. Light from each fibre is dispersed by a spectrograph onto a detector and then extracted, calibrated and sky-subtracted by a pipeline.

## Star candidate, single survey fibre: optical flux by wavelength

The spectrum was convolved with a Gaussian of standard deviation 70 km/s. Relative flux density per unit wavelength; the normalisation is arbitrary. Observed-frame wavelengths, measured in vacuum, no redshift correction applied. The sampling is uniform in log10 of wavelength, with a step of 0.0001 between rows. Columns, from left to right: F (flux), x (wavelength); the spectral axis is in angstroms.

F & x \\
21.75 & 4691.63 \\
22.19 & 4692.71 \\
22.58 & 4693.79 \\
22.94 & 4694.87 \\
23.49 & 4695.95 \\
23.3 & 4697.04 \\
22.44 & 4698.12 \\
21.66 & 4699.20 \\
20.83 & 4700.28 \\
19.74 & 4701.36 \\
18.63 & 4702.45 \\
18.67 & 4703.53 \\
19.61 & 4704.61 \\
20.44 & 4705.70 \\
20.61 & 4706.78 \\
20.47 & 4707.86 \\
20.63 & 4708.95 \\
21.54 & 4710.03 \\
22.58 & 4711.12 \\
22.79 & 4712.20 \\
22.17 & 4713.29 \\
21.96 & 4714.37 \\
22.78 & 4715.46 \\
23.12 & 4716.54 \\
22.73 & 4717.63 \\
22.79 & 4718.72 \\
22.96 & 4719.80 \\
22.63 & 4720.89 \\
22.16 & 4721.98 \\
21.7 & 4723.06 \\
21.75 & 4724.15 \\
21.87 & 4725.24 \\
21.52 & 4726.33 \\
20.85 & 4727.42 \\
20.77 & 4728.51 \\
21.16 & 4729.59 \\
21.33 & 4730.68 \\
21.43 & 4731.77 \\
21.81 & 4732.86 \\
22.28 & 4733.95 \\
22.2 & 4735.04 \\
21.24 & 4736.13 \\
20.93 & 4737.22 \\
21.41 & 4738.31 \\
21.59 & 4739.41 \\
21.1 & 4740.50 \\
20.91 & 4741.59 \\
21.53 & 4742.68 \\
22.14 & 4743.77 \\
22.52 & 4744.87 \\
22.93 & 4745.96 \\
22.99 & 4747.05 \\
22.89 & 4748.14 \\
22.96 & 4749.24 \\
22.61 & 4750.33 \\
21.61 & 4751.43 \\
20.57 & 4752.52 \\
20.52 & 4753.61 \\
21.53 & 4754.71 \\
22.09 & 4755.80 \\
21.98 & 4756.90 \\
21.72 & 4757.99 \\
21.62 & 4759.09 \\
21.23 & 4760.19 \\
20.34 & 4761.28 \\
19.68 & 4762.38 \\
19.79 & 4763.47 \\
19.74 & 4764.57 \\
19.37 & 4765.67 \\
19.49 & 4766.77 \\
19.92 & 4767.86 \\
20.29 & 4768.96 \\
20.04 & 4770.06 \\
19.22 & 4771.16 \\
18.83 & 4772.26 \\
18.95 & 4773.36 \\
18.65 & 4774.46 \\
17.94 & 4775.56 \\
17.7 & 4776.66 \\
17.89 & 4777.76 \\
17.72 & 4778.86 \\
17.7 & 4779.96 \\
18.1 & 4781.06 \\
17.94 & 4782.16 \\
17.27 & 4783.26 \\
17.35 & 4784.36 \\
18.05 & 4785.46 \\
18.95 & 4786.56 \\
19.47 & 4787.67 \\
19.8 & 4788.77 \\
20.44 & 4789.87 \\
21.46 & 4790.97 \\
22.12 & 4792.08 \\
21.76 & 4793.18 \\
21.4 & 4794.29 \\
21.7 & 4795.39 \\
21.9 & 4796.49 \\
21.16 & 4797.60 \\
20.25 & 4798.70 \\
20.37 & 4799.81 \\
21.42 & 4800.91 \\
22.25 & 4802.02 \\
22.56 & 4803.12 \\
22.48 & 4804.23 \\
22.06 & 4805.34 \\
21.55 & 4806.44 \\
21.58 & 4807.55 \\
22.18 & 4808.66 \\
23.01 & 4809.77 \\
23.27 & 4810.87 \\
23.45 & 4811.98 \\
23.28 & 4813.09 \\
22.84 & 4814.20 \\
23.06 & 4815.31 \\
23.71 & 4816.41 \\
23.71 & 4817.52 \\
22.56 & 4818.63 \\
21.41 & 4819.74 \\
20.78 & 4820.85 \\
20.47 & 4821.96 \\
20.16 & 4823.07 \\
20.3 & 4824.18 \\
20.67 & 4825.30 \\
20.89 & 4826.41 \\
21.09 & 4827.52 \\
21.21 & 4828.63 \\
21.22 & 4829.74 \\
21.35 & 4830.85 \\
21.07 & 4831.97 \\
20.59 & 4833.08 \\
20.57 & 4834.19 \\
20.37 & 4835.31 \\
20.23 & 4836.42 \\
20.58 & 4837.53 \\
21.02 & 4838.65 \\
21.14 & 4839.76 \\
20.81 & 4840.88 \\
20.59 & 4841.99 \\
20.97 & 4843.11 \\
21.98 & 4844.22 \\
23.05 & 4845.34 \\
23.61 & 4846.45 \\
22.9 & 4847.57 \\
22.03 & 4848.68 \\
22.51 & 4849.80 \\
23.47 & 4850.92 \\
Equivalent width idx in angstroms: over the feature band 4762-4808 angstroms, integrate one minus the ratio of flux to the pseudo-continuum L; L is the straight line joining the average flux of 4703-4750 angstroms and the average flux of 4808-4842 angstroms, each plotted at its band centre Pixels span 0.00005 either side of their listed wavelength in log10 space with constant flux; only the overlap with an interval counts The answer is 3.6 angstroms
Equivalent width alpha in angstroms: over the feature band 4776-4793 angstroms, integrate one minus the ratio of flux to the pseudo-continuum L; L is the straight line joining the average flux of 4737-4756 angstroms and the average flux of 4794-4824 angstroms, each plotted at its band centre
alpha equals 2.4 angstroms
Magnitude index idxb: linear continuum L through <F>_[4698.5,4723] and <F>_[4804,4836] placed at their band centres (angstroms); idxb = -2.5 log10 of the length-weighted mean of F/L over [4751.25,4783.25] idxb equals 0.10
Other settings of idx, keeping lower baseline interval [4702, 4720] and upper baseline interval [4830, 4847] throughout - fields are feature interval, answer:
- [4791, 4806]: -0.3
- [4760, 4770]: 0.7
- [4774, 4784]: 1.6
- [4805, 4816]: -0.7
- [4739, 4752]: -0.5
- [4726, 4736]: 0.0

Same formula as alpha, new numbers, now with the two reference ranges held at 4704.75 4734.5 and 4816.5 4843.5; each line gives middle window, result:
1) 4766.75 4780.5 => 1.70 angstroms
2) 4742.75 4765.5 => 0.01 angstroms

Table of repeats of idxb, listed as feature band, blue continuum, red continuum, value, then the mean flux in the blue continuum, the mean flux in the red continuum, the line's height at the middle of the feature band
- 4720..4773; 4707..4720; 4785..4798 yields 0.01 mag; 22.2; 20.7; 21.5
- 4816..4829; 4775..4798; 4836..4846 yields -0.04 mag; 19.4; 21.2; 20.6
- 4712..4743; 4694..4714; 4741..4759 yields -0.01 mag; 21.3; 22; 21.6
